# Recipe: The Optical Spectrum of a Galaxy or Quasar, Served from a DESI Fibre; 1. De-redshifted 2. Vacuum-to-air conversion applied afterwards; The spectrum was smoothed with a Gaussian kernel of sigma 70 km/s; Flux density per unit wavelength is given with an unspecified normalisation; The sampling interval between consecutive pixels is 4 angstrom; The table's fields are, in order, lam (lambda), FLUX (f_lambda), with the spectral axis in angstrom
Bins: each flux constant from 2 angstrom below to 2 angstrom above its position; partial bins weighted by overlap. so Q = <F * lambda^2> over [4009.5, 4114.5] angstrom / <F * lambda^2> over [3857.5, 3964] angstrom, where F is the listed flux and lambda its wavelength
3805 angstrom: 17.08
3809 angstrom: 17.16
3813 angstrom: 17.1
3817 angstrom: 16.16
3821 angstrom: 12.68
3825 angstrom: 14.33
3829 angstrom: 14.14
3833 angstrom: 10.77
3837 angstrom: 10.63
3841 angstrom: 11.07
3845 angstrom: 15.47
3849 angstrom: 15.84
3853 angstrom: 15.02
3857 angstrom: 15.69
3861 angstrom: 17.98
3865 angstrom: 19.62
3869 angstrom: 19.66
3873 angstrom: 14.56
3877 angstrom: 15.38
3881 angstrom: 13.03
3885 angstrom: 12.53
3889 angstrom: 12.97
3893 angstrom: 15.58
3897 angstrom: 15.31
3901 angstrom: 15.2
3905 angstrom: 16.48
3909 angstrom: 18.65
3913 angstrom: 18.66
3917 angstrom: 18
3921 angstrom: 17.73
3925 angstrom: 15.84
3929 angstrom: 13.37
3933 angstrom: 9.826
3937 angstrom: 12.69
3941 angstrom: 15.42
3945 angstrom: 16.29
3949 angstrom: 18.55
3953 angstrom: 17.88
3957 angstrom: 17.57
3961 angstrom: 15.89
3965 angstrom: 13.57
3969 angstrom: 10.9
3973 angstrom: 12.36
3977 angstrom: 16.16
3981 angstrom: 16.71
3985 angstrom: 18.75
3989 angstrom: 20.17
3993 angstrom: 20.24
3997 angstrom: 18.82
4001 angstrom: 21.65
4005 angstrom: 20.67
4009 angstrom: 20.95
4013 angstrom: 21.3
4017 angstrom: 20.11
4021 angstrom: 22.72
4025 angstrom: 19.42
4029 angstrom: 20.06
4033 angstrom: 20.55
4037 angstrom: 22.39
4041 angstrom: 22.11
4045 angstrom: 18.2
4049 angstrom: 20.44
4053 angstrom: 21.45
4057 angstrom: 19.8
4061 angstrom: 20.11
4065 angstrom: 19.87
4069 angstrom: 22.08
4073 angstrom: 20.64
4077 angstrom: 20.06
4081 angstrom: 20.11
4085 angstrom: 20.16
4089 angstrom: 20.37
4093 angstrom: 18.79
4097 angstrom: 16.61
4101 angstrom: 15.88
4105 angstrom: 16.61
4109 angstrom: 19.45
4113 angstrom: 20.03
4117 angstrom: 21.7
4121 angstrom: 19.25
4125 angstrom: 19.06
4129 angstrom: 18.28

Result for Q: 1.4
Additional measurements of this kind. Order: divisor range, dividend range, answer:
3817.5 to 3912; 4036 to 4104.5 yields 1.47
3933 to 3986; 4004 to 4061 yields 1.40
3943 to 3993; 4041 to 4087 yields 1.30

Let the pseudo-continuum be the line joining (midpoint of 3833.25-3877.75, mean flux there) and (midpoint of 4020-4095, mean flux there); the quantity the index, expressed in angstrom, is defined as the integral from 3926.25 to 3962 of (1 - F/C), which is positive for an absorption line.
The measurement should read 4.8 angstrom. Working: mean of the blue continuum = 15.4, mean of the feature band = 15.3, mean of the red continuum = 20.5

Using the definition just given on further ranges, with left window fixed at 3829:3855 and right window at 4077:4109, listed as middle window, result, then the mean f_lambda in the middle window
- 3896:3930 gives -4.62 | 16.7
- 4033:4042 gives -2.35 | 21.9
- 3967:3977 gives 2.16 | 12.5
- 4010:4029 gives -4.29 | 20.8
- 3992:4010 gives -4.20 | 20.5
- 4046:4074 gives -4.24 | 20.5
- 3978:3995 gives -2.63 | 18.8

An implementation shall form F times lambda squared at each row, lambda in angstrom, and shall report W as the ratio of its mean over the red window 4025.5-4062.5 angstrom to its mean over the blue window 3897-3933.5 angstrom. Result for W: 1.4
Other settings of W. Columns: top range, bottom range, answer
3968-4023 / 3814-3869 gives 1.38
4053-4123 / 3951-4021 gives 1.14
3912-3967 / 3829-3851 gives 1.29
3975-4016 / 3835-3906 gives 1.38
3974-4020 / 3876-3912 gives 1.36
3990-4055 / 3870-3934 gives 1.43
